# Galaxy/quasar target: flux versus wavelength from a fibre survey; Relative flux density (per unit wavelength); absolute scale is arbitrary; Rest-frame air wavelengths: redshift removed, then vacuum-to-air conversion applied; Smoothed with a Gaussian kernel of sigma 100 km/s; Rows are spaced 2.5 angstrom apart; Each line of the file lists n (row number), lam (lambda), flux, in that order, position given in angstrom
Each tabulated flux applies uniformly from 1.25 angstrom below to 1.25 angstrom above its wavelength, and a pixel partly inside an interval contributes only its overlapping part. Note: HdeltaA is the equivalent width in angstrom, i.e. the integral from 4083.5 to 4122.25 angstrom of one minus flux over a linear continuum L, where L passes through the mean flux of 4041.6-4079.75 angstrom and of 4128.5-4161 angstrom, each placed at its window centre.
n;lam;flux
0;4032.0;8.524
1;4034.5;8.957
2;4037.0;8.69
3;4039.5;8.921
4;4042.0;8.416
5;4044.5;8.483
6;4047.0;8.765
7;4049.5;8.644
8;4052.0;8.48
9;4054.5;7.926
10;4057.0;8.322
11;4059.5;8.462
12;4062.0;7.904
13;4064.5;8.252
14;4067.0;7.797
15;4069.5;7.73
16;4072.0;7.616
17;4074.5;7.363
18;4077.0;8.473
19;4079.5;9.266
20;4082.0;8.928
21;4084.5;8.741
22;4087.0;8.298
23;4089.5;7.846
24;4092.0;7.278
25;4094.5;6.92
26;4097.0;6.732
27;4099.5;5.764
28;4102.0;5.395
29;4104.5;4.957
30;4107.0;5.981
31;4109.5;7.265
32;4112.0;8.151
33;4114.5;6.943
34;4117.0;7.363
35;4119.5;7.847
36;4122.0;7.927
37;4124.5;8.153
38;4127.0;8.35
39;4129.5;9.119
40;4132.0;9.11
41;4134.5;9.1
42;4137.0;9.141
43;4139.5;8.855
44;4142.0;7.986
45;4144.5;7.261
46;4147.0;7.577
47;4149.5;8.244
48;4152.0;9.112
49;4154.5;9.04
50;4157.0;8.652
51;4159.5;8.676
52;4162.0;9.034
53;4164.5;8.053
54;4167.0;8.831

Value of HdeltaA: 6.2 angstrom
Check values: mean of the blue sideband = 8.21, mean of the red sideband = 8.6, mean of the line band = 7.06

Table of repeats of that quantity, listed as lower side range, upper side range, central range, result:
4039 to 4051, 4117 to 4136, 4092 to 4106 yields 4.0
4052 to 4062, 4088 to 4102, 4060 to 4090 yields -2.7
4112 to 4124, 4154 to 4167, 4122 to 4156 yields -1.6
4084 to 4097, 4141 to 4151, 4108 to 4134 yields -1.0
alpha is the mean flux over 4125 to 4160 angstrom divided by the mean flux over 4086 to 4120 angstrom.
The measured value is 1.2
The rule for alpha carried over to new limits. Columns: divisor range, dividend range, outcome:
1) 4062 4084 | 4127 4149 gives 1.04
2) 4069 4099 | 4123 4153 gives 1.08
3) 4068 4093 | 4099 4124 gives 0.84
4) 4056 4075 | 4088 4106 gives 0.81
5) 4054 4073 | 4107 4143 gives 1.02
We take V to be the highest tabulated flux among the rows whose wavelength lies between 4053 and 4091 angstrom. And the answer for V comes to 9.266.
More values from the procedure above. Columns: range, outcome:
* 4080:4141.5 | 9.141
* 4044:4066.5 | 8.765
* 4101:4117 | 8.151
